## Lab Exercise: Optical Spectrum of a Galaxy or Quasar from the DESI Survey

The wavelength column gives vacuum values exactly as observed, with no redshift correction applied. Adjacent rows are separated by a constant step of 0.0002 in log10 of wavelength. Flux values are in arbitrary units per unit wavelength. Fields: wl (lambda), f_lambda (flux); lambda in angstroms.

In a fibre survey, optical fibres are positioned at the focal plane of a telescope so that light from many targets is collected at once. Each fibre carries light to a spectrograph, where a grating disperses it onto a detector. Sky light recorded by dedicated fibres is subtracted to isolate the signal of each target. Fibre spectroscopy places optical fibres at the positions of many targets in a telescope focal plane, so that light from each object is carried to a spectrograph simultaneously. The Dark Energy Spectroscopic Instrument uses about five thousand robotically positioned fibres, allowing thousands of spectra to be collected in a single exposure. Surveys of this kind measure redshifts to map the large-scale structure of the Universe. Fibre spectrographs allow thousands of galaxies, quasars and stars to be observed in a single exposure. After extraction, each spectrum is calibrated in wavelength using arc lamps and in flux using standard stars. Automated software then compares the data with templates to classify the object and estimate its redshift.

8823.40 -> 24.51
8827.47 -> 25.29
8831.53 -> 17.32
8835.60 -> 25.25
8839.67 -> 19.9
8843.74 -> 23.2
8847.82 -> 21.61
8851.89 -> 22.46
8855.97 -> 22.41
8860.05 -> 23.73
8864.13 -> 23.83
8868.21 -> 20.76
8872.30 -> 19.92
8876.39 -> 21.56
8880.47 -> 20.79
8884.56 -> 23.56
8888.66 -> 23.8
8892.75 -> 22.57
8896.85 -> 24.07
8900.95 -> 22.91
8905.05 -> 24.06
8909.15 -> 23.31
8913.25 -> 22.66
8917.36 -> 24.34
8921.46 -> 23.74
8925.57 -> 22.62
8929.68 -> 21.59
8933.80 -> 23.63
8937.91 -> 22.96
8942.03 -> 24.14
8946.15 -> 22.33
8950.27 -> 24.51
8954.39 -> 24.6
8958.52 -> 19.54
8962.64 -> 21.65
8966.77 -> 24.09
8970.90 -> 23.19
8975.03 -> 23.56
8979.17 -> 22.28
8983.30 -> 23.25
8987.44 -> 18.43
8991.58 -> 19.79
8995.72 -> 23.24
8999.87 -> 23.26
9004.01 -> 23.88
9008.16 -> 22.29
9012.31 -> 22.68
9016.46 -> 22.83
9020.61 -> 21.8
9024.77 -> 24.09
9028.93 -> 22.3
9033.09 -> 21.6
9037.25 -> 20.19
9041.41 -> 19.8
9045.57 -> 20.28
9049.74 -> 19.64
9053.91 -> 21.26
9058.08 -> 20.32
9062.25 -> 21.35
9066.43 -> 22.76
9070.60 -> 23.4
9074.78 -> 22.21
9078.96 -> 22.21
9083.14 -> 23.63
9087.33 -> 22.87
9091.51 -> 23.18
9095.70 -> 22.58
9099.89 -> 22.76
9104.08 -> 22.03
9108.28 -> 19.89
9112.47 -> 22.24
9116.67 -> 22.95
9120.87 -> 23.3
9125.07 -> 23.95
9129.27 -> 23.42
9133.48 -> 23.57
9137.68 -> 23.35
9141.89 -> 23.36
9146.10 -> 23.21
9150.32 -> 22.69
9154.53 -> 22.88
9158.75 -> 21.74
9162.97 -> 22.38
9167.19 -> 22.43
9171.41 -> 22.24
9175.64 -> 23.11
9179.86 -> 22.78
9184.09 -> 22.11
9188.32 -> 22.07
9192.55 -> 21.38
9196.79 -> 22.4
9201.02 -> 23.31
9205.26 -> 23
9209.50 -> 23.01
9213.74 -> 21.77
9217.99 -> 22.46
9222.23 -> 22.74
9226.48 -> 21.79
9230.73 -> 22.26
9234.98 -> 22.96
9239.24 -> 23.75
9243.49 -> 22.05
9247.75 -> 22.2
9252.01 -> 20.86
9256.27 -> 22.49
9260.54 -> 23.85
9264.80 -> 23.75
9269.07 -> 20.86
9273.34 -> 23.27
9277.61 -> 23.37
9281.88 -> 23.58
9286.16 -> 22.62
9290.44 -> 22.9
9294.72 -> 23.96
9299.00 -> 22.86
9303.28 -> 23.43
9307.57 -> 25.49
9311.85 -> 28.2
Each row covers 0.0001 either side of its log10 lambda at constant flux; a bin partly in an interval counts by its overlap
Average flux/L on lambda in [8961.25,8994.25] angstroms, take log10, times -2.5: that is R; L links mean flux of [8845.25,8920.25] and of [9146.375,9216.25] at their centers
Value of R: 0.03 mag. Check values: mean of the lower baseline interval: 22.7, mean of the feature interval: 22.1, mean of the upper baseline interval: 22.5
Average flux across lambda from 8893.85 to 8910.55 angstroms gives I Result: 23.5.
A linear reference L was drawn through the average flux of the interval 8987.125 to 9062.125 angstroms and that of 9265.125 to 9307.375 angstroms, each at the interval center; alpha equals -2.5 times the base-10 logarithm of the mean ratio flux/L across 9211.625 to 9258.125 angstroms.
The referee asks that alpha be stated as 0.03 mag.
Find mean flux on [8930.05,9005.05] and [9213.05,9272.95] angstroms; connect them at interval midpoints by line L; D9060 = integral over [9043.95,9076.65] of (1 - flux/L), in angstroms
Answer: 1.69 angstroms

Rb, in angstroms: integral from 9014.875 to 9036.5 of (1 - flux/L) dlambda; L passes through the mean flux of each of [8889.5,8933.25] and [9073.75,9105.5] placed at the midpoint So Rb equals 0.5 angstroms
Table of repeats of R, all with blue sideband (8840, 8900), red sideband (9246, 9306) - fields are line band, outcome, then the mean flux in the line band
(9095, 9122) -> 0.023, 22.2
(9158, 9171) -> 0.024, 22.2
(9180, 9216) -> 0.019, 22.4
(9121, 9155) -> -0.029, 23.3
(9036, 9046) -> 0.129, 20.1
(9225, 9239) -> 0.014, 22.5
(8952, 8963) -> 0.021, 22.1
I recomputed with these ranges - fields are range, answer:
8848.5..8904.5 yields 22.5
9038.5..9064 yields 20.4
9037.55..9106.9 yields 21.8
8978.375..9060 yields 21.7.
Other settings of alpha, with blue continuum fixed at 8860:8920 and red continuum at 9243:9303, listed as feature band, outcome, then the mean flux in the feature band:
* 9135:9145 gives -0.027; 23.4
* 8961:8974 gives -0.014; 23.1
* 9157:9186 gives 0.018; 22.4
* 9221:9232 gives 0.028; 22.2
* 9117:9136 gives -0.034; 23.5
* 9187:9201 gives 0.031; 22.2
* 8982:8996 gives 0.099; 20.8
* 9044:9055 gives 0.125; 20.3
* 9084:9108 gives 0.013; 22.5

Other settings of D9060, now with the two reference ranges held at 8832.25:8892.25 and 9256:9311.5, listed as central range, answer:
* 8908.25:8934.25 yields -0.8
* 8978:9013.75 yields 0.8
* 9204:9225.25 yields 0.6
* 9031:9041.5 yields 1.0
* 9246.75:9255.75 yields 0.7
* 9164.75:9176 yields 0.3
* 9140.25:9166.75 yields 0.5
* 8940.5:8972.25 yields -0.7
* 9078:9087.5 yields -0.1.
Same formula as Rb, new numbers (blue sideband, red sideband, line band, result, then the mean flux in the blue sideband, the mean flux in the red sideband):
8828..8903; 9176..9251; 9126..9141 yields -0.71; 22.3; 22.5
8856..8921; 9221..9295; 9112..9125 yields -0.19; 22.8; 22.7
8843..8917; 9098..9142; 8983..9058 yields 3.63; 22.7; 22.8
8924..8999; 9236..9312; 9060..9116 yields 0.96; 22.5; 23.2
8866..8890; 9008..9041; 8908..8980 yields -3.89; 21.7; 22.1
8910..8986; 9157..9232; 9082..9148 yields -0.85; 23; 22.4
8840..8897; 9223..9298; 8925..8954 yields -1.08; 22.3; 22.7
